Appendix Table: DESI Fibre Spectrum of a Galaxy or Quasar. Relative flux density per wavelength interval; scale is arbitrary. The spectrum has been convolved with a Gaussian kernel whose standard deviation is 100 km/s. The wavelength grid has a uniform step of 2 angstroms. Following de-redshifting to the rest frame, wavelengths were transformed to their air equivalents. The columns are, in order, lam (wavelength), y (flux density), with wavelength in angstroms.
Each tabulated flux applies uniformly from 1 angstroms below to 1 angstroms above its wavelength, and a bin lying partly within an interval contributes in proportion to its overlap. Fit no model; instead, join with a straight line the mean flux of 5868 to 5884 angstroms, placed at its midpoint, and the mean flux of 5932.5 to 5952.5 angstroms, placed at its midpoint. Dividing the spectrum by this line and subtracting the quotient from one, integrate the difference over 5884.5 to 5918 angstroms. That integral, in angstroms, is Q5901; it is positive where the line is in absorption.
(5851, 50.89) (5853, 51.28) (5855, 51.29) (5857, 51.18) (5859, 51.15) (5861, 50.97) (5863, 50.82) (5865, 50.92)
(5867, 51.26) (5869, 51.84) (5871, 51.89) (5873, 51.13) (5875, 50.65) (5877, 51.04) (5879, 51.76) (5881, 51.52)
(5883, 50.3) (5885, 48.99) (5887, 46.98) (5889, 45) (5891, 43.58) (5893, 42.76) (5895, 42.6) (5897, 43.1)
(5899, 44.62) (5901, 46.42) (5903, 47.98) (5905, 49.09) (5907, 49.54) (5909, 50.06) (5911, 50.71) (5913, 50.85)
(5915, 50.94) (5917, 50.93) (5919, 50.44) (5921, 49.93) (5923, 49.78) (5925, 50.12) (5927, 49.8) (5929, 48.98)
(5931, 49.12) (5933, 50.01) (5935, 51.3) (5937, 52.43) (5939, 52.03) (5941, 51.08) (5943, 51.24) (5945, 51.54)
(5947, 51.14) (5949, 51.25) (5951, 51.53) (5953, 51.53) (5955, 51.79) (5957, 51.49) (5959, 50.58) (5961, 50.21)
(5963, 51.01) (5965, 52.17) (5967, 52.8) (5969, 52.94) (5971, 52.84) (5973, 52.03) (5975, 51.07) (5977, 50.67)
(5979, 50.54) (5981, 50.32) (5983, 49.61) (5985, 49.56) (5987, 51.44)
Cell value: 2.6 angstroms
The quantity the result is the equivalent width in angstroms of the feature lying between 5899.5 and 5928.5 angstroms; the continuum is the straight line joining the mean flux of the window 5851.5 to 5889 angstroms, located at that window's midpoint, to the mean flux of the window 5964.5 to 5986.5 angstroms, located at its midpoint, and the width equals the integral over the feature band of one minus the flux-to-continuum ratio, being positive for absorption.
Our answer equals 0.7 angstroms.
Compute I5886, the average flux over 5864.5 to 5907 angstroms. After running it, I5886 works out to 48.3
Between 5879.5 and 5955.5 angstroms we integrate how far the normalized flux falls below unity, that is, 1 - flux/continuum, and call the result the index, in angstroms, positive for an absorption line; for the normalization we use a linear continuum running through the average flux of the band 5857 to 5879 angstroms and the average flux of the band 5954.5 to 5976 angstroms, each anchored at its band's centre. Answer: 3.3 angstroms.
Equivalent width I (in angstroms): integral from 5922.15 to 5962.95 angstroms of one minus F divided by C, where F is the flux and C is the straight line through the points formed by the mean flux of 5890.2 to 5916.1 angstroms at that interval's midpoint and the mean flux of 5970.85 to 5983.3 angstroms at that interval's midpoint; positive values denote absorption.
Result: -1.4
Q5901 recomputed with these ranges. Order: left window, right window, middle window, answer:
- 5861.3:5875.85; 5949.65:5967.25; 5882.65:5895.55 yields 1.42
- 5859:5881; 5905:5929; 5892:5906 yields 1.48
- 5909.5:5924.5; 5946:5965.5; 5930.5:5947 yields -0.08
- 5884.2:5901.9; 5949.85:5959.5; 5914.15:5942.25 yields -1.11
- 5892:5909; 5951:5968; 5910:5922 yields -0.81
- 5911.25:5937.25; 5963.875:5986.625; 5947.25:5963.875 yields -0.08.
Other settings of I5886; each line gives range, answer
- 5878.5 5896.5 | 46.8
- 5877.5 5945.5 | 49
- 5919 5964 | 50.8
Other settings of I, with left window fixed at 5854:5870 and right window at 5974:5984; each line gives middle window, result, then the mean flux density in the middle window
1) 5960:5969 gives -0.2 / 51.7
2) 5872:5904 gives 2.3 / 47.4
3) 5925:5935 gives 0.2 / 49.7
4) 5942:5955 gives -0.2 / 51.4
